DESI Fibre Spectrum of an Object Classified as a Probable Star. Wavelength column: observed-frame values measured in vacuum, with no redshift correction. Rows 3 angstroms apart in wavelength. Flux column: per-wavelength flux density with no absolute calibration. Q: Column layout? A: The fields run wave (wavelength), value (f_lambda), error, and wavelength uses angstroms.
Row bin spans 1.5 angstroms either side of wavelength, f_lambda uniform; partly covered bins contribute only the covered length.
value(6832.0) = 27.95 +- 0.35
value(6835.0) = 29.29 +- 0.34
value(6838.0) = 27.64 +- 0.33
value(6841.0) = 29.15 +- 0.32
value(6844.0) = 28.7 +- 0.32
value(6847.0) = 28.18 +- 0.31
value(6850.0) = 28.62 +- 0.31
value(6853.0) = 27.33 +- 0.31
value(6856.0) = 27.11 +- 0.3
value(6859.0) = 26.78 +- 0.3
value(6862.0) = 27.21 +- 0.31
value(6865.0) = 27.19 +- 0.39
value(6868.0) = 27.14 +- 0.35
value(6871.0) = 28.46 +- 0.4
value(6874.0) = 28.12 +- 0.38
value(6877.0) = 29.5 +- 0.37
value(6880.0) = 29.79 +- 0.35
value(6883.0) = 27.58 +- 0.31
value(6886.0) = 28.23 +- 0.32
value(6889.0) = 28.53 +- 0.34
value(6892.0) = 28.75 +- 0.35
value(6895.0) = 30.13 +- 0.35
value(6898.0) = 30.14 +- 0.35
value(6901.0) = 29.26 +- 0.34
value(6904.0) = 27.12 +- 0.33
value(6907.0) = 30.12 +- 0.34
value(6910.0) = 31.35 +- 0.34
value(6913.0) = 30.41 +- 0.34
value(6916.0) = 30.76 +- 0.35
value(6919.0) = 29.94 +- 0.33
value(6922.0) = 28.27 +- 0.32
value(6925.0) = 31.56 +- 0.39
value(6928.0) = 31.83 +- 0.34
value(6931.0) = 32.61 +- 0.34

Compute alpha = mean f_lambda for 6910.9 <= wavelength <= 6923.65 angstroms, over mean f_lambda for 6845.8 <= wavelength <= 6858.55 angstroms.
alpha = 1.08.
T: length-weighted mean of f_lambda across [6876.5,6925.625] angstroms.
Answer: 29.5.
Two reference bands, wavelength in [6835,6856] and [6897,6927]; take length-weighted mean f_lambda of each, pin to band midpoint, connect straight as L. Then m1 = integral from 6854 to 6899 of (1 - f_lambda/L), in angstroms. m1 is 1.2 angstroms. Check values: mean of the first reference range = 28.3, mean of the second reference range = 29.9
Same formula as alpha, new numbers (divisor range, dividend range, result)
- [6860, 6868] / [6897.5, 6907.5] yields 1.07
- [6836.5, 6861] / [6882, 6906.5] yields 1.03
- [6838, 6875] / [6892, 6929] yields 1.08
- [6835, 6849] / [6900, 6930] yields 1.06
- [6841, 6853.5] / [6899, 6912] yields 1.04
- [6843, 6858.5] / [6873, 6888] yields 1.03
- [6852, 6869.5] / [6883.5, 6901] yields 1.07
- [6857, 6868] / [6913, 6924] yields 1.10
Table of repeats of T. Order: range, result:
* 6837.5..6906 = 28.3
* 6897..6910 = 29.4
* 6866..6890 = 28.4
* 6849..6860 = 27.4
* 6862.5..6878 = 28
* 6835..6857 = 28.2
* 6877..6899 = 29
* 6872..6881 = 29.1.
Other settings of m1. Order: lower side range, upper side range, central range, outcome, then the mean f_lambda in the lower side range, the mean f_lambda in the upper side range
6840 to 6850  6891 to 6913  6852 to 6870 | 1.10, 28.6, 29.6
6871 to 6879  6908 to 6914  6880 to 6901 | 0.50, 28.8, 30.9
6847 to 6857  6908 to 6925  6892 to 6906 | 0.21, 27.8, 30.3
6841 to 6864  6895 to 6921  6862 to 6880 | 0.21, 27.8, 29.9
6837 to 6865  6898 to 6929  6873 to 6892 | 0.19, 27.8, 30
